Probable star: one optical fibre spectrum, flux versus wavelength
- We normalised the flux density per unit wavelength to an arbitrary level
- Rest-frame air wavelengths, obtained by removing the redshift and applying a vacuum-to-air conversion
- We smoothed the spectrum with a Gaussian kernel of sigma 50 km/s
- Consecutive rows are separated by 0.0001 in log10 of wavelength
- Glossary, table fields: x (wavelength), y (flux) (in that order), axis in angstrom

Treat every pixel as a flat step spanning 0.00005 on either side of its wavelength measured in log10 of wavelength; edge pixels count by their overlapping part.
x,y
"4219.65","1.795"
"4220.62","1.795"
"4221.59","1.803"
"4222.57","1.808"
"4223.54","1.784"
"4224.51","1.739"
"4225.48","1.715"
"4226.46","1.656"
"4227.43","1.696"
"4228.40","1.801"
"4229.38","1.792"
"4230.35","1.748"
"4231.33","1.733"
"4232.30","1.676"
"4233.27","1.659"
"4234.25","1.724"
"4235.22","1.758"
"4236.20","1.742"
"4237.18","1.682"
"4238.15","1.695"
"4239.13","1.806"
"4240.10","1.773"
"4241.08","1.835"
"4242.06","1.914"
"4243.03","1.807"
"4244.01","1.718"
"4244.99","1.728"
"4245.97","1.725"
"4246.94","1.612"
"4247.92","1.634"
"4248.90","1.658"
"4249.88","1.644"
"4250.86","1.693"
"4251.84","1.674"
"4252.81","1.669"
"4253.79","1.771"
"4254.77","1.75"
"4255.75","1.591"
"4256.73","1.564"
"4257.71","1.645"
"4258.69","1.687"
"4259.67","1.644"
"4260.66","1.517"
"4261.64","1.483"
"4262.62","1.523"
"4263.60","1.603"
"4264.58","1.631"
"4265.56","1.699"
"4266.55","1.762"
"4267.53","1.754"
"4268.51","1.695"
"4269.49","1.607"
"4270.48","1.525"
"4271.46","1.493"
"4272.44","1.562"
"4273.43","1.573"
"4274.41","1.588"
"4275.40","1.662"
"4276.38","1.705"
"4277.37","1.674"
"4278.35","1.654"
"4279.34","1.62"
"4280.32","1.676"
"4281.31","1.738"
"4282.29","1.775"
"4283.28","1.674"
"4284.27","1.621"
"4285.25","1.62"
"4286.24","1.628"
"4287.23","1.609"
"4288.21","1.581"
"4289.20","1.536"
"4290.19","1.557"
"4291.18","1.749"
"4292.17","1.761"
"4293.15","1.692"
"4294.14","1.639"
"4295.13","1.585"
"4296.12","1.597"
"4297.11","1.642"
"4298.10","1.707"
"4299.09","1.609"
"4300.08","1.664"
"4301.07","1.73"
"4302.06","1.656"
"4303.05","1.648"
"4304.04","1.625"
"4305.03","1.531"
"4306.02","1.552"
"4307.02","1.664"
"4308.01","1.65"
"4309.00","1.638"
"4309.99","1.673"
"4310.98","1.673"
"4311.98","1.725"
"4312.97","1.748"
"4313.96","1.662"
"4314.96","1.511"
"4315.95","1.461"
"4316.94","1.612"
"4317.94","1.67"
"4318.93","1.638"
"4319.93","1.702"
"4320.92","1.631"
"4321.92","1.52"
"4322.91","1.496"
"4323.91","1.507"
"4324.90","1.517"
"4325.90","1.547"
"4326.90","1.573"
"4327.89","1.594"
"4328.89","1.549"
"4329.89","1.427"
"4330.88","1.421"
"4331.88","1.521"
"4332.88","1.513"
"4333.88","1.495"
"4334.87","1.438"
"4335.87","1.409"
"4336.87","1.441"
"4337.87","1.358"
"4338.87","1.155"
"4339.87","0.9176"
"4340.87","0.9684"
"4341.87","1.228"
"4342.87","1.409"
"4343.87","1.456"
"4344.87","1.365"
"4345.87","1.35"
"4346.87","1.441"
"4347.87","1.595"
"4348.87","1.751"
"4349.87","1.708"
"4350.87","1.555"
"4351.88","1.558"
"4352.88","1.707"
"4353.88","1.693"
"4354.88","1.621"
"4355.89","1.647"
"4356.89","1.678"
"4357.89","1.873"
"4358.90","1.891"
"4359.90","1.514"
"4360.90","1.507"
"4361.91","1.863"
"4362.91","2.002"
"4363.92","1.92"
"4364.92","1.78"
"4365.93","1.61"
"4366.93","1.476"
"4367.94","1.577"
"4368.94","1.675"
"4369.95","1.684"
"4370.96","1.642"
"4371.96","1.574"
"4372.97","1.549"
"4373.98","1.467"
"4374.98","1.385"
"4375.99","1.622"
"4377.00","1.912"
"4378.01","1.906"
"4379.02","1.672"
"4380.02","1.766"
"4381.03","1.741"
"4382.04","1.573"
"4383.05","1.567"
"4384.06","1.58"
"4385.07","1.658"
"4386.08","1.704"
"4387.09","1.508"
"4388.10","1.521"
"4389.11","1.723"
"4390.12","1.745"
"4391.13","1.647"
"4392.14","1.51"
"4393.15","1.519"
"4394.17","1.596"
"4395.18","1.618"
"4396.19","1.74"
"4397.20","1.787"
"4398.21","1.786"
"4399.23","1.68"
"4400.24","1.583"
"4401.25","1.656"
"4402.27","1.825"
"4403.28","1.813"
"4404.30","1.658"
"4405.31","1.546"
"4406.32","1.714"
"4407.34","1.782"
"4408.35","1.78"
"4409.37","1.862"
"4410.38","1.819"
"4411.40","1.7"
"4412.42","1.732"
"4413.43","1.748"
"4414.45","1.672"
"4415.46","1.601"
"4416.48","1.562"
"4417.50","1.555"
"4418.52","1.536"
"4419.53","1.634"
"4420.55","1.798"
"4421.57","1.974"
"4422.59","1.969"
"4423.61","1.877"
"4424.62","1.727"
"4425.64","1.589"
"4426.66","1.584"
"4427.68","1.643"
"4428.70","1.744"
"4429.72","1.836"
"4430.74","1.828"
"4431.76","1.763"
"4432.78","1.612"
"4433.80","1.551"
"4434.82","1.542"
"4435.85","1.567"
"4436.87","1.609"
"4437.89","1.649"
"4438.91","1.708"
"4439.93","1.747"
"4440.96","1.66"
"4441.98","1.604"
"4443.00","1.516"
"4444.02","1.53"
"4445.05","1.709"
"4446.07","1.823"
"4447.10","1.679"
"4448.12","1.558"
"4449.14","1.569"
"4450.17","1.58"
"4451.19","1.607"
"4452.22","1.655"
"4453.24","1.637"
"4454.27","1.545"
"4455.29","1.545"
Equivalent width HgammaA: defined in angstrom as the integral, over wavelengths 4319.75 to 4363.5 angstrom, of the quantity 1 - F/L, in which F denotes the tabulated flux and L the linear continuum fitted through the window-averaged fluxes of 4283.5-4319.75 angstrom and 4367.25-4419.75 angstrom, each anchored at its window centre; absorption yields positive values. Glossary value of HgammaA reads 3.2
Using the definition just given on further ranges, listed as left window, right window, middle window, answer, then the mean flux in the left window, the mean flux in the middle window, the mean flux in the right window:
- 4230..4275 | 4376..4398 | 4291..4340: 2.9 angstrom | 1.67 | 1.57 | 1.67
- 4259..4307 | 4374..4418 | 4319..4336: 1.3 angstrom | 1.63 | 1.53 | 1.67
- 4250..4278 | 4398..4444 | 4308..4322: 0.1 angstrom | 1.63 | 1.64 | 1.69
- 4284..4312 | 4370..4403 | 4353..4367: -0.7 angstrom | 1.64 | 1.73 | 1.65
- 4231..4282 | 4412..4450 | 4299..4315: 0.2 angstrom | 1.67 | 1.65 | 1.67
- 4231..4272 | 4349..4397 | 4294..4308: 0.3 angstrom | 1.68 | 1.63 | 1.66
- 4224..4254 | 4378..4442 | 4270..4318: 2.2 angstrom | 1.72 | 1.64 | 1.69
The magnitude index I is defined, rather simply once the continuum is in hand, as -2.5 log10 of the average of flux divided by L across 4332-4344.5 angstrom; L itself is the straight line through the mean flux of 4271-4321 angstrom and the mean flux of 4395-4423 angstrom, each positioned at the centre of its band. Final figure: 0.25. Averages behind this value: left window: 1.64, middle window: 1.32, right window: 1.72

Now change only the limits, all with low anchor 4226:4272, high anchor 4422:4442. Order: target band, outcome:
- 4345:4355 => 0.066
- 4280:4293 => 0.020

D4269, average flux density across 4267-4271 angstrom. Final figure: 1.65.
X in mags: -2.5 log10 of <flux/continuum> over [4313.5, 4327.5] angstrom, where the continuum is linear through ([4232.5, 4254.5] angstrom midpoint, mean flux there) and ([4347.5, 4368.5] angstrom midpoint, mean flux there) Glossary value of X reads 0.08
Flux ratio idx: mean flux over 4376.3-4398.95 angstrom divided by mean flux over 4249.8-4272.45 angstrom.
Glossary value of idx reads 1.0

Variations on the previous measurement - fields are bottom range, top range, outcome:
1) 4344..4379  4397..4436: 1.04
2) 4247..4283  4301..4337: 0.96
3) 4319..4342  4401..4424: 1.20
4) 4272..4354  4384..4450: 1.07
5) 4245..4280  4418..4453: 1.02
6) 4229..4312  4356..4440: 1.01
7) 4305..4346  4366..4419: 1.11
